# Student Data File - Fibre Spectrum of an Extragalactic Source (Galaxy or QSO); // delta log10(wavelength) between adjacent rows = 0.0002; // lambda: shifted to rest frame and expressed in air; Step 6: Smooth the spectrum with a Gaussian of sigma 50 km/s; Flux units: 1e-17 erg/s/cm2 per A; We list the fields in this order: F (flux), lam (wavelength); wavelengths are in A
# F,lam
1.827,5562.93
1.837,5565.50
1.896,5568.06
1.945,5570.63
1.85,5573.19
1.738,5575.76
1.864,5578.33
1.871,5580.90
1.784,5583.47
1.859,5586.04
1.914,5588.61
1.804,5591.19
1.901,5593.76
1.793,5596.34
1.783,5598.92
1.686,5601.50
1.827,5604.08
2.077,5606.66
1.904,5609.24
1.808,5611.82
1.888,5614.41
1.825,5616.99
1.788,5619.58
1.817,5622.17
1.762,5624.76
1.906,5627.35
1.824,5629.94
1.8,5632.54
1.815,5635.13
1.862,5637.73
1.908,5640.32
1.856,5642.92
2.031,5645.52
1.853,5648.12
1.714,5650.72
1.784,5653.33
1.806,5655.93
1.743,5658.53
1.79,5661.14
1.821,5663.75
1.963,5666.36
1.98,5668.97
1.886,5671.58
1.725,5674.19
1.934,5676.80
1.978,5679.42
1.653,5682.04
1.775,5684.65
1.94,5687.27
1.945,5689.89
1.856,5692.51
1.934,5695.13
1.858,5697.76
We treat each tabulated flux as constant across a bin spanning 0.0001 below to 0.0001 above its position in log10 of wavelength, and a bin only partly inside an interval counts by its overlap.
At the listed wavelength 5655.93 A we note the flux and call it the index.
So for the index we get 1.806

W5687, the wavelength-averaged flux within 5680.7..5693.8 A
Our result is 1.83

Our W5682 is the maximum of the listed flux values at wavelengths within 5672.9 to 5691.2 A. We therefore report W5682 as 1.978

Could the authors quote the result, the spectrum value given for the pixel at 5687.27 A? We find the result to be 1.94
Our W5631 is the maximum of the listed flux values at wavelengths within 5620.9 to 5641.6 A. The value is 1.908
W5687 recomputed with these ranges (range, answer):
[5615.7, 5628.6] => 1.82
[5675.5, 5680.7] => 1.95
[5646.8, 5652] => 1.79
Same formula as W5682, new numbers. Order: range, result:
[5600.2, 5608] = 2.077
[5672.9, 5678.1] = 1.934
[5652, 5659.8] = 1.806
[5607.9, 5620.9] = 1.904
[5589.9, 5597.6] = 1.901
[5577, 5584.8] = 1.871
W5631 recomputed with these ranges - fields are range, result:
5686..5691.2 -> 1.945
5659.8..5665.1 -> 1.821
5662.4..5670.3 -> 1.98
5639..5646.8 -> 2.031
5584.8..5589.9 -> 1.914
